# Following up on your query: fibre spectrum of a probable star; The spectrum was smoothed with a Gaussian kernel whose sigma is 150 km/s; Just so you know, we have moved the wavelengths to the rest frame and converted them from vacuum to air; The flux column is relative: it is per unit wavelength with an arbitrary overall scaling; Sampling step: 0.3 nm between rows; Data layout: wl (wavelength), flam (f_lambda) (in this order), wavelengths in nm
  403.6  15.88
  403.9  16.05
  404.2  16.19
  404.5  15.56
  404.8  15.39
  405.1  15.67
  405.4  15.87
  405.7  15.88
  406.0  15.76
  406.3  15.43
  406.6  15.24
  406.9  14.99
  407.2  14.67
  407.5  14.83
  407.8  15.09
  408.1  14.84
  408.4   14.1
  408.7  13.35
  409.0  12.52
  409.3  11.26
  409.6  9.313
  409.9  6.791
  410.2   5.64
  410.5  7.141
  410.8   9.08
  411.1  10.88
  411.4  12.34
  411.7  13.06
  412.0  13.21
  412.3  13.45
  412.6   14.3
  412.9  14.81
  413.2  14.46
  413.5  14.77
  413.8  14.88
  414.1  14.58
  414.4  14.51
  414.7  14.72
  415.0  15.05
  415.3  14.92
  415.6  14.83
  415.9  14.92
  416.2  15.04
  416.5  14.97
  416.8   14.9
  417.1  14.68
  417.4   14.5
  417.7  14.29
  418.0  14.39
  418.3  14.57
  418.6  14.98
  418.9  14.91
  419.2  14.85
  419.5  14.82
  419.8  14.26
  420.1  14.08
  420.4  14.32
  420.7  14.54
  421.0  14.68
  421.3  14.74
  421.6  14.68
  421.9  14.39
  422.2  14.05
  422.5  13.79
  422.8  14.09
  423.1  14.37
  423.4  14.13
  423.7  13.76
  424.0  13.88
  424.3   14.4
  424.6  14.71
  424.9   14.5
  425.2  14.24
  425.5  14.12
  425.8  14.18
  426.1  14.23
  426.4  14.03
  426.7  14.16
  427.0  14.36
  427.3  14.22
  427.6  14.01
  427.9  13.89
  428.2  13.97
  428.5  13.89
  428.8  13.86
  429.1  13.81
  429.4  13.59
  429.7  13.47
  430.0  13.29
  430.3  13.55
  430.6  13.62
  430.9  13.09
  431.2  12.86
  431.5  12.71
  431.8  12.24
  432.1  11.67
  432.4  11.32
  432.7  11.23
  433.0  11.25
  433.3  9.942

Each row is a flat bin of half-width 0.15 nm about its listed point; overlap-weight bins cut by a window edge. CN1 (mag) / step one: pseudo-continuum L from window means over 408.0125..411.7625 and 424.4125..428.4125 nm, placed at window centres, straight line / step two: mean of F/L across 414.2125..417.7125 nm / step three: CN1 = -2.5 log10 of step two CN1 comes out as -0.230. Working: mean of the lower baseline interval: 10.7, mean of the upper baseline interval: 14.2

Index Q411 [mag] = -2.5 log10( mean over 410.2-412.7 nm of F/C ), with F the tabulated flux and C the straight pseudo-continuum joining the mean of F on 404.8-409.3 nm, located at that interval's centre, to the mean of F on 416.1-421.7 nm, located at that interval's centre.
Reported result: 0.29 mag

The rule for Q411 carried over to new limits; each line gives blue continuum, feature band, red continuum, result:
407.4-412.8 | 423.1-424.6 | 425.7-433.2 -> -0.106 mag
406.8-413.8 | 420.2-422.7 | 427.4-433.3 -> -0.134 mag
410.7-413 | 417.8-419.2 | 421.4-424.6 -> -0.087 mag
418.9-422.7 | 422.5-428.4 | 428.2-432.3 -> -0.025 mag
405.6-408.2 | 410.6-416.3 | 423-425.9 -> 0.076 mag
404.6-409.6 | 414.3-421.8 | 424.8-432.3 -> -0.046 mag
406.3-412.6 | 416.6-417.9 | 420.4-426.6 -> -0.096 mag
